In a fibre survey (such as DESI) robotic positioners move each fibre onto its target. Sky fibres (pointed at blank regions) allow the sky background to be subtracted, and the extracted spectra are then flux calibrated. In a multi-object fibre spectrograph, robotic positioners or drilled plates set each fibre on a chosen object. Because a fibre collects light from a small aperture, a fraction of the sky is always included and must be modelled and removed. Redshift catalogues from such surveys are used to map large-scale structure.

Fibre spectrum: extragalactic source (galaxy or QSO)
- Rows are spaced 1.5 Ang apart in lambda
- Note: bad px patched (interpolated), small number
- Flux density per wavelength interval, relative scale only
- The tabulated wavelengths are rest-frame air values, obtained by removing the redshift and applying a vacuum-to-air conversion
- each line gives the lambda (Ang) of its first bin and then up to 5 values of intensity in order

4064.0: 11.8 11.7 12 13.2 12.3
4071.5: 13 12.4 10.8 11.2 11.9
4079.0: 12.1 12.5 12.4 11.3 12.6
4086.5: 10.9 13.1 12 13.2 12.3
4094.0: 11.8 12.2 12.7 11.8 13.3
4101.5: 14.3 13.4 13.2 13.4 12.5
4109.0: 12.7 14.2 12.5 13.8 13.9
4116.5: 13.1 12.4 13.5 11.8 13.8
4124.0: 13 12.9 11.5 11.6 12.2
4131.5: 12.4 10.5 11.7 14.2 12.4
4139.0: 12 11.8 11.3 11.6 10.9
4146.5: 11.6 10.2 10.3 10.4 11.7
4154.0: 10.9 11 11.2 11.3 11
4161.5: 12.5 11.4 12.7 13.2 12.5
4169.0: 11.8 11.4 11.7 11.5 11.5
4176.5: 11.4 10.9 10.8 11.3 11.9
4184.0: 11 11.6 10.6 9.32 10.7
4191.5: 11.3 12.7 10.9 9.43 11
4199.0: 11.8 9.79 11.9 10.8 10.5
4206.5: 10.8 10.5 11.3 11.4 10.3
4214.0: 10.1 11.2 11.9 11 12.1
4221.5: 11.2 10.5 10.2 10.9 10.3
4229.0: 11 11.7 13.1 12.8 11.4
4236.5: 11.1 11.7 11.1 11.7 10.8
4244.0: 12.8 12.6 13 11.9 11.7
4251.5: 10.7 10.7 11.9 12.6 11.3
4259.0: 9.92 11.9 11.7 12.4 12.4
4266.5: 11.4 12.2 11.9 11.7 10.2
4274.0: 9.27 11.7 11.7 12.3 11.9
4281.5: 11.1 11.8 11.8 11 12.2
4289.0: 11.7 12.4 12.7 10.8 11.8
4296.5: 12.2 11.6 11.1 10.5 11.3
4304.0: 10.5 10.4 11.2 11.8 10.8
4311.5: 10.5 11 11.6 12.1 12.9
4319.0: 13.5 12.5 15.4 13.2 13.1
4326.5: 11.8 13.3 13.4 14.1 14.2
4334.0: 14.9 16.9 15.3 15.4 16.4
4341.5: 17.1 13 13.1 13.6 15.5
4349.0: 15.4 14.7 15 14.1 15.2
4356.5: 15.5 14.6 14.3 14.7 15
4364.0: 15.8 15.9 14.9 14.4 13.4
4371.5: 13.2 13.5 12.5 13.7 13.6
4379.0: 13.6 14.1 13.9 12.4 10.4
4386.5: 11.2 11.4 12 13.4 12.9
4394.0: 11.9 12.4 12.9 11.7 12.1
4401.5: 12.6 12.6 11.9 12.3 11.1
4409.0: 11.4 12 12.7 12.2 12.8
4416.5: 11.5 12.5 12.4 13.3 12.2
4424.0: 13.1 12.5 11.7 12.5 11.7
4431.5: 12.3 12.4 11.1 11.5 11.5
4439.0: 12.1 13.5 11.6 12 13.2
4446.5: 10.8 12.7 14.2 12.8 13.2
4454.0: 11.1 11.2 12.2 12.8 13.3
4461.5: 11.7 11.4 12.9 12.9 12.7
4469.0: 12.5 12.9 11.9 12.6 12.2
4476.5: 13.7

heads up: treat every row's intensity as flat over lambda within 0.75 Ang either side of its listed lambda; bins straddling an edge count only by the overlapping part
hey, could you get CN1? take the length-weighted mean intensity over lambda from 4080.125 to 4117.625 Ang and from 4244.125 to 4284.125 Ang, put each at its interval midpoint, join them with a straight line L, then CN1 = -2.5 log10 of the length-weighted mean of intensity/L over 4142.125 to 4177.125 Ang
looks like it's 0.081 mag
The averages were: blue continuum 12.8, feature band 11.5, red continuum 11.6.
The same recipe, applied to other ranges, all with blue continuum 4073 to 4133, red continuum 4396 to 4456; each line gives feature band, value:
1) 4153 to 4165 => 0.09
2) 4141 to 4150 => 0.14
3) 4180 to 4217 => 0.14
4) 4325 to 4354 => -0.18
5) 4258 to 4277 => 0.09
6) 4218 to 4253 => 0.08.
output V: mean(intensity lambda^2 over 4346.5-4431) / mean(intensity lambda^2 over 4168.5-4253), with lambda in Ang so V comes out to 1.27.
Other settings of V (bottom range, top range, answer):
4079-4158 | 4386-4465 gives 1.15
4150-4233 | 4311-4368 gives 1.36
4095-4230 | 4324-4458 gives 1.25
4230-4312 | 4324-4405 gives 1.24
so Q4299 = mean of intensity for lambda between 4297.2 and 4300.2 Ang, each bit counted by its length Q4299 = 11.4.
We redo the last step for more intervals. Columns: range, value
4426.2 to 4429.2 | 12.1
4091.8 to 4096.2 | 12.1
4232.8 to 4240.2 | 11.6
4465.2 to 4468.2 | 12.8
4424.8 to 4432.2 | 12.1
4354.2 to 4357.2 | 15.3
